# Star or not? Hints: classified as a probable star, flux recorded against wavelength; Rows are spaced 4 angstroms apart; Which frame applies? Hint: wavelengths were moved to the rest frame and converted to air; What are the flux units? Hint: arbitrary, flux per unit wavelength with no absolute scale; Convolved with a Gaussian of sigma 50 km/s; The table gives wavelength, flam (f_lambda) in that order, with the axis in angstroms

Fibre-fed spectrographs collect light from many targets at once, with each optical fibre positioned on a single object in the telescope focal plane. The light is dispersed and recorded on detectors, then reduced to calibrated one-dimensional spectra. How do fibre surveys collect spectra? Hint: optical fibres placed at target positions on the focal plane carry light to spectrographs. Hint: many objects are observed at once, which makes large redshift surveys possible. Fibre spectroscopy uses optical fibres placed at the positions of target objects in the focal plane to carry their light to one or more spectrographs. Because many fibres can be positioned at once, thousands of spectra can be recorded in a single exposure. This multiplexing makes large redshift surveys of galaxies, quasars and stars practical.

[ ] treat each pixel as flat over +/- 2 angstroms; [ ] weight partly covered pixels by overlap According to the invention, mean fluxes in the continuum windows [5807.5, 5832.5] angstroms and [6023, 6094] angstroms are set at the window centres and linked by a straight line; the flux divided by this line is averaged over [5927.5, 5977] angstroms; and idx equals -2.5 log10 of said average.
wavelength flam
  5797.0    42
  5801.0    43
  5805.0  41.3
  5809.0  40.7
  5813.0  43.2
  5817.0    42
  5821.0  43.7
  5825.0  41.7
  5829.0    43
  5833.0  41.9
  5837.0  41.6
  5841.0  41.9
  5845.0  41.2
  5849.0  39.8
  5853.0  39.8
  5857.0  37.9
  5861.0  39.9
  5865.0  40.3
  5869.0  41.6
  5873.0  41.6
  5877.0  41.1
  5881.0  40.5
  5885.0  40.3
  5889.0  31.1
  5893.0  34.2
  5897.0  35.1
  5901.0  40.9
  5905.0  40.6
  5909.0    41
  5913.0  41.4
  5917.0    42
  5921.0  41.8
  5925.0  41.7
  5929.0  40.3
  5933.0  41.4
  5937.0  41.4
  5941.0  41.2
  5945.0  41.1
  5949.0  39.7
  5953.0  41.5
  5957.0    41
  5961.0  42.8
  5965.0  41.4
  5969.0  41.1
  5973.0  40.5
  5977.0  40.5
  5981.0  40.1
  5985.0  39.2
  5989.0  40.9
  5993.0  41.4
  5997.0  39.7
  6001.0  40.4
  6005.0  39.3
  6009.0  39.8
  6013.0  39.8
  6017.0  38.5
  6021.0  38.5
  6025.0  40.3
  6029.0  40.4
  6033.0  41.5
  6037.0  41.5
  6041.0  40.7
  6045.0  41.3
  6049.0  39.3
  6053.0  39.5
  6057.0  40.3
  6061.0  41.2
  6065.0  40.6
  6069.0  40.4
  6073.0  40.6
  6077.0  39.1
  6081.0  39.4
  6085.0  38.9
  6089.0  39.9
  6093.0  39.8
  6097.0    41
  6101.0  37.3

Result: 0.003 mag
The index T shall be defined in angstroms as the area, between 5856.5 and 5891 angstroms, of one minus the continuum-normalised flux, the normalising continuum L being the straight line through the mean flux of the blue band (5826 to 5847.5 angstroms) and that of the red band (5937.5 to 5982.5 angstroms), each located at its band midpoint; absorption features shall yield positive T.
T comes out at 1.8 angstroms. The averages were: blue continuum 41.9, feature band 39.4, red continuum 41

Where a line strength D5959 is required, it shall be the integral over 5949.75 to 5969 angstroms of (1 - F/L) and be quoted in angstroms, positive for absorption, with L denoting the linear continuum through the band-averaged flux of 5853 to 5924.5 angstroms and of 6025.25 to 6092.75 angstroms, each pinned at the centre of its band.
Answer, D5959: -0.8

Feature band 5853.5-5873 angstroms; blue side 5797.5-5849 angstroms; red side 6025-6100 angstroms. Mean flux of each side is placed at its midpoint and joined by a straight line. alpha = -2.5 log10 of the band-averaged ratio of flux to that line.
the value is 0.04 mag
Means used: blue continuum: 42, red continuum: 40.3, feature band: 40.1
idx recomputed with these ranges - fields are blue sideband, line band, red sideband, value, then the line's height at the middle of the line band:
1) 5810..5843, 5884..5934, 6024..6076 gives 0.06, 41.7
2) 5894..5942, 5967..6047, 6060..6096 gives 0.00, 40.3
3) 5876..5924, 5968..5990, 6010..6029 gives -0.03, 39.3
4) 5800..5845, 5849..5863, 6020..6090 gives 0.07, 41.8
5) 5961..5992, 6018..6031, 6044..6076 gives 0.02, 40.5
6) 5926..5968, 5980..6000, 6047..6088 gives 0.01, 40.7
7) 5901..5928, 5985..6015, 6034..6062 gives 0.02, 40.8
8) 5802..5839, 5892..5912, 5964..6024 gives 0.07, 41.2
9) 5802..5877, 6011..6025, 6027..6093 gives 0.04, 40.5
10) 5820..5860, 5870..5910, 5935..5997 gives 0.07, 41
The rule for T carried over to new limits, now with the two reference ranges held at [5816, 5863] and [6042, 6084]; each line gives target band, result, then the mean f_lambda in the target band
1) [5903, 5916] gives -0.1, 41.1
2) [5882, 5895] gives 1.7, 35.6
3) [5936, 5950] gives -0.1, 40.9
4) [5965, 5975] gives -0.1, 40.9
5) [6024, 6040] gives -0.3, 41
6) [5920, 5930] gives -0.1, 41.3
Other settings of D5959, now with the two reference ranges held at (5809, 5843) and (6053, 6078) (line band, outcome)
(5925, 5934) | 0.1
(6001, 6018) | 0.5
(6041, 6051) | 0.0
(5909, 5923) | 0.0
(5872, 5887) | 0.4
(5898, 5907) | 0.3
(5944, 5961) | 0.1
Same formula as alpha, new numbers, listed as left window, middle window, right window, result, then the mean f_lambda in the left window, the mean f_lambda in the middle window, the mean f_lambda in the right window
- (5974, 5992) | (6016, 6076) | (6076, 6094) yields -0.02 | 40.3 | 40.3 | 39.4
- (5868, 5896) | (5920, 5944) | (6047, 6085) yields -0.07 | 38.4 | 41.3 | 40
